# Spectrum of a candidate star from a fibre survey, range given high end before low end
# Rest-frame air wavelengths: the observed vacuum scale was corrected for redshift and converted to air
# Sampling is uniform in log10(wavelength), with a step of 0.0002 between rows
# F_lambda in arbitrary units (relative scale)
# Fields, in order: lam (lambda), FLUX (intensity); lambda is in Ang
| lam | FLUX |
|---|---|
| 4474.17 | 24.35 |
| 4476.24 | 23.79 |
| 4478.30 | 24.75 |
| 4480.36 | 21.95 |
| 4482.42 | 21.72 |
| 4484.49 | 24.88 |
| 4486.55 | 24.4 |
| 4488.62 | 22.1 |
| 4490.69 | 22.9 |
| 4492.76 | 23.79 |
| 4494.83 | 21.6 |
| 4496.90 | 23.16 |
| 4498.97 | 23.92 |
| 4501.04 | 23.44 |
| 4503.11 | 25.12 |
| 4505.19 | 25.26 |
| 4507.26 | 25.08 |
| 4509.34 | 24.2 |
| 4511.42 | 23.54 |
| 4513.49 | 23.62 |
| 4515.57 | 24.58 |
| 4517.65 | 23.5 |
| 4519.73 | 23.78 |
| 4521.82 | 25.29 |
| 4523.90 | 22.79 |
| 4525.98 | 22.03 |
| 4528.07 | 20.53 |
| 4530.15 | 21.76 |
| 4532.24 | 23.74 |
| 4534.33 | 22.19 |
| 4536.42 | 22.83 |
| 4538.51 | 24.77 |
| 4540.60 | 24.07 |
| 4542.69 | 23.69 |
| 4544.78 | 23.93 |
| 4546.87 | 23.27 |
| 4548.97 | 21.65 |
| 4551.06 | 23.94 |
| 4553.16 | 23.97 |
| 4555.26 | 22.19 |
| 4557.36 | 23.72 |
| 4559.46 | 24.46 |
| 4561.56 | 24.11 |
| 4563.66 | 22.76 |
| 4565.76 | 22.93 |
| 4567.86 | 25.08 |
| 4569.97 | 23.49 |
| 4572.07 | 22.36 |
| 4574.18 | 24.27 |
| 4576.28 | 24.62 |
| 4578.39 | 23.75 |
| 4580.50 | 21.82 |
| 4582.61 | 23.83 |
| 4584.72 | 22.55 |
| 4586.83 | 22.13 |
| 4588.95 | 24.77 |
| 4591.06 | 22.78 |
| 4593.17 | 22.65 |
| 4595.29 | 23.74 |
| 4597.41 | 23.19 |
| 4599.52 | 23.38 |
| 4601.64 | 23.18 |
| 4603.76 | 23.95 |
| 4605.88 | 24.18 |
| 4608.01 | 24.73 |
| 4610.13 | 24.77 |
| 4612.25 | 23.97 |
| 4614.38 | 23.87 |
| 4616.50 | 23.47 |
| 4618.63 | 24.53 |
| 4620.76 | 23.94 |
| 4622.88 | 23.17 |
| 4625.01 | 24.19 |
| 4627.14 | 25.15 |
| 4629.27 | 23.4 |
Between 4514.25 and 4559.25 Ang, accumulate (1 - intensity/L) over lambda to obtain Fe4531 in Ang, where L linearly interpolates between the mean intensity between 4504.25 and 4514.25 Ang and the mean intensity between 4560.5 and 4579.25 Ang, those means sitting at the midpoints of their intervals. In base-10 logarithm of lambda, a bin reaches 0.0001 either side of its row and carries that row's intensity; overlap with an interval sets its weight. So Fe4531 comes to 1.5 Ang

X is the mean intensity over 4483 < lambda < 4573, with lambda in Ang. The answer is 23.5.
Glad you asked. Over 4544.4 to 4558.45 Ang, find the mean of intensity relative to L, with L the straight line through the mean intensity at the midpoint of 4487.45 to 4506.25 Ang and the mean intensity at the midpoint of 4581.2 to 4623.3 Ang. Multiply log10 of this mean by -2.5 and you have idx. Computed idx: 0.02 mag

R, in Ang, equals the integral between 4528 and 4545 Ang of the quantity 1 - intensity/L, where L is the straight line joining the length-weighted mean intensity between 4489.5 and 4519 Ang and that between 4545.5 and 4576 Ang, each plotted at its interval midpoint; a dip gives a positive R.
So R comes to 0.3 Ang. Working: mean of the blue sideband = 23.8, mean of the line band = 23.2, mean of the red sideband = 23.5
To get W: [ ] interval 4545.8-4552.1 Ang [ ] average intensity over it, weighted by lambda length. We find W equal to 23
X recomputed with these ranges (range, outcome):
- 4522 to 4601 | 23.3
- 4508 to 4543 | 23.4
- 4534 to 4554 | 23.5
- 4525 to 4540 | 22.6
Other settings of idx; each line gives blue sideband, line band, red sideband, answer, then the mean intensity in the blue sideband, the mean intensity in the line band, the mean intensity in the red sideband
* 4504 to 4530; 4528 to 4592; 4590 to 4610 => 0.01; 23.6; 23.3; 23.6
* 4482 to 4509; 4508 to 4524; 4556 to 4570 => -0.01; 23.7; 24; 23.8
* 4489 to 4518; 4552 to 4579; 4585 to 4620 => 0.00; 23.8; 23.7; 23.7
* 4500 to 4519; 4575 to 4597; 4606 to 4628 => 0.04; 24.3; 23.3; 24.2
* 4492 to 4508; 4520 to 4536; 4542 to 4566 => 0.05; 23.9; 22.7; 23.4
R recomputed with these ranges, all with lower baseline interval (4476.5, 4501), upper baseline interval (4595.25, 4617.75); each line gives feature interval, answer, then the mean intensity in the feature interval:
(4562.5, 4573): 0.14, 23.4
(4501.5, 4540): -0.31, 23.6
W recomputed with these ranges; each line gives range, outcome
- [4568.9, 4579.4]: 23.7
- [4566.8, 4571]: 24.3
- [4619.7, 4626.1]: 23.8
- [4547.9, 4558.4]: 23.1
